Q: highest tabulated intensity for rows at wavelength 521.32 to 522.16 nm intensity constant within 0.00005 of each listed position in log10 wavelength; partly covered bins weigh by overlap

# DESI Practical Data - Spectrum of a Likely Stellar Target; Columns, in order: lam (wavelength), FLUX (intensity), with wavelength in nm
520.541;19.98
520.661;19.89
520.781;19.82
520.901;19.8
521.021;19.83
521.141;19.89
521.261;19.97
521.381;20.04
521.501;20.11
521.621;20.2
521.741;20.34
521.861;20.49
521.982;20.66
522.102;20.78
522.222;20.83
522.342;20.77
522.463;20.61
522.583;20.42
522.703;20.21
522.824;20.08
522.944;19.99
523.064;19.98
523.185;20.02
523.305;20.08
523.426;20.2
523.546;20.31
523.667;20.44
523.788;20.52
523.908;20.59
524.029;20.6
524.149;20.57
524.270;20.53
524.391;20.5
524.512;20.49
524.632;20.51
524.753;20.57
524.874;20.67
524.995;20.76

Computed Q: 20.78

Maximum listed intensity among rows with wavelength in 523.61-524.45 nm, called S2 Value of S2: 20.6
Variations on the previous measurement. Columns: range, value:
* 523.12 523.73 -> 20.44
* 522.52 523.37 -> 20.42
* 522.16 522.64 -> 20.83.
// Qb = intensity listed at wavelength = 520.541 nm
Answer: 19.98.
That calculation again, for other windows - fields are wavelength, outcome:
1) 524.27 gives 20.53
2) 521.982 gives 20.66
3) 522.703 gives 20.21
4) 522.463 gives 20.61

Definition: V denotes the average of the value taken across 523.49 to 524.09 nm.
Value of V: 20.5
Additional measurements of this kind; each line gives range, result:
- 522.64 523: 20.1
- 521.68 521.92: 20.4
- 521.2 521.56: 20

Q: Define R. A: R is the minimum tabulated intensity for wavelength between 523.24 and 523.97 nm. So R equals 20.08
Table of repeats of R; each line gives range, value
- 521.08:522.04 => 19.89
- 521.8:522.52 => 20.49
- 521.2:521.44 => 19.97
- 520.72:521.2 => 19.8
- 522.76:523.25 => 19.98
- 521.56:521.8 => 20.2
